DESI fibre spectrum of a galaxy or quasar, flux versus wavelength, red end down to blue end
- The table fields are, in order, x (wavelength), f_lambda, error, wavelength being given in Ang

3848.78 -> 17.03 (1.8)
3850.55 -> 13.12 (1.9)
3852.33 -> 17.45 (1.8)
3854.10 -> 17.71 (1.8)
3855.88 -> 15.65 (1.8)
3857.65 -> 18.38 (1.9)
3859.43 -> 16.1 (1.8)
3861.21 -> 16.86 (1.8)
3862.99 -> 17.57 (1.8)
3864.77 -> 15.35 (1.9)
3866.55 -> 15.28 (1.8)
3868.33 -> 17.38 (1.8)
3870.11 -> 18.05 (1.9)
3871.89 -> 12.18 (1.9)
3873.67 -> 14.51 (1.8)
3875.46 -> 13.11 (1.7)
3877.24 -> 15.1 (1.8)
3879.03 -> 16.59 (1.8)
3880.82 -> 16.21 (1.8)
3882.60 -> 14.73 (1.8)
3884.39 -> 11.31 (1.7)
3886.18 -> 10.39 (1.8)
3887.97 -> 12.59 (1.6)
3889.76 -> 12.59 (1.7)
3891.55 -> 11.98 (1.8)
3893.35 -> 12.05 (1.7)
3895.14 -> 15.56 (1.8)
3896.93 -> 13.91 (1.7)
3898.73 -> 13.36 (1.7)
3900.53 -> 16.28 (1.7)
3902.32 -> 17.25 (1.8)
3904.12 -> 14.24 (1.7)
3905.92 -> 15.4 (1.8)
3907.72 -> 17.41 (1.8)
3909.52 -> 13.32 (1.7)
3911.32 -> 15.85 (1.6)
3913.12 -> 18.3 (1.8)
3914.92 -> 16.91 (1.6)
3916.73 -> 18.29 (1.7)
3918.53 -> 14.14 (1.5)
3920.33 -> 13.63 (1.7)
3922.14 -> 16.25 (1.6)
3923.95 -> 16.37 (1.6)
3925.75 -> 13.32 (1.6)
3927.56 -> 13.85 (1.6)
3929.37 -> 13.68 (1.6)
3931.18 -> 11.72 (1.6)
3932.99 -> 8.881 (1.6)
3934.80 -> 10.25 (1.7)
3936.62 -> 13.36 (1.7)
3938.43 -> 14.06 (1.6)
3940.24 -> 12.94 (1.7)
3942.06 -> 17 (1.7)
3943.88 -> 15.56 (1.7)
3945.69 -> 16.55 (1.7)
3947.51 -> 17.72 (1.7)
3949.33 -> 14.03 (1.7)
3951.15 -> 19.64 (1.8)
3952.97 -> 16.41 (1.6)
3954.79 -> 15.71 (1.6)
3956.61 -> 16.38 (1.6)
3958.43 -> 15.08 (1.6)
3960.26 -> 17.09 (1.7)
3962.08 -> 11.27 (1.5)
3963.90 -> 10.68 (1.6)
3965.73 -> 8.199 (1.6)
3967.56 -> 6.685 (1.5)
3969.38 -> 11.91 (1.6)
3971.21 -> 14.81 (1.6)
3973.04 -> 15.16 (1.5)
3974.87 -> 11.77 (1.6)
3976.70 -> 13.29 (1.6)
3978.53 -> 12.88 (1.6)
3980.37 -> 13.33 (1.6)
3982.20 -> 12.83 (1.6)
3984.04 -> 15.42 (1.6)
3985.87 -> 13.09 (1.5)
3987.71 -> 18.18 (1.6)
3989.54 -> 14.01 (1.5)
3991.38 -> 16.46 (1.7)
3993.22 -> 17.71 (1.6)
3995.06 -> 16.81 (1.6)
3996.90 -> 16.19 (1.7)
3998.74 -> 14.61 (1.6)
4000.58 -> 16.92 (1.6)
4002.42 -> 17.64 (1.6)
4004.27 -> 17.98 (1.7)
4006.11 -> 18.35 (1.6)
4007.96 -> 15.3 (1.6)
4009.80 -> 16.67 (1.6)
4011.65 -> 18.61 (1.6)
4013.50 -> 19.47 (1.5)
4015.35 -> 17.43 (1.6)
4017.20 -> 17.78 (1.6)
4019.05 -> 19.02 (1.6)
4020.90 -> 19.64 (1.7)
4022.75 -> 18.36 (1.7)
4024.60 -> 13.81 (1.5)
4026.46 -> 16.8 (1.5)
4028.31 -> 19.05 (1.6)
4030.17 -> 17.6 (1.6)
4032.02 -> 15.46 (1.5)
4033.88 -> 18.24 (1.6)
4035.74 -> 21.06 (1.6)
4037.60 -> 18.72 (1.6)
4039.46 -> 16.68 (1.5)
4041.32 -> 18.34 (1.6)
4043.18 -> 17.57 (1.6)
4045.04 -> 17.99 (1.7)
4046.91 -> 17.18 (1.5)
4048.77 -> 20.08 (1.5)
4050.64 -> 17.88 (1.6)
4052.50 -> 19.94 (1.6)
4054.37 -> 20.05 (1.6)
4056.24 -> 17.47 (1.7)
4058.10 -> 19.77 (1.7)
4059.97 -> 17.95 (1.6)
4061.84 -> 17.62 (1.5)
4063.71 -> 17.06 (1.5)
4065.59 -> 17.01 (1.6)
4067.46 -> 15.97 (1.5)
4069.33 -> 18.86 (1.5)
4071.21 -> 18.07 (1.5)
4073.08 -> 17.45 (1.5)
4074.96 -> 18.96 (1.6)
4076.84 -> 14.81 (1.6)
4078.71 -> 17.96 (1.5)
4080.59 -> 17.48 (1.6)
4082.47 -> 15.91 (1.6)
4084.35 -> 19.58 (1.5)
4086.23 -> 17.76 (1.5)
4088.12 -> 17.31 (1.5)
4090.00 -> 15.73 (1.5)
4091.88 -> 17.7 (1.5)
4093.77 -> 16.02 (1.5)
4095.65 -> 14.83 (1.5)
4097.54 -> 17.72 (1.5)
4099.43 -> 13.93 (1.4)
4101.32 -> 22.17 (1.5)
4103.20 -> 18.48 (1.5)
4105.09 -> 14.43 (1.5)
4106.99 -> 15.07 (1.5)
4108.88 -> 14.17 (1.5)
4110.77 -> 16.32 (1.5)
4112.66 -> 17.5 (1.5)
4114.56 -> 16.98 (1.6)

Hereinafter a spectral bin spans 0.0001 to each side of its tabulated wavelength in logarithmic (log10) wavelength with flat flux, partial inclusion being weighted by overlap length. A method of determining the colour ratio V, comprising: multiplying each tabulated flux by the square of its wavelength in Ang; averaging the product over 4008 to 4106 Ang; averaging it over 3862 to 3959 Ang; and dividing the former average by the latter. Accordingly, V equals 1.29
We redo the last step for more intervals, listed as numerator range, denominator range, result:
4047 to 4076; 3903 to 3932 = 1.29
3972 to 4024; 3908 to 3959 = 1.12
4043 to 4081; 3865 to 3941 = 1.36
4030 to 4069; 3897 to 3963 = 1.28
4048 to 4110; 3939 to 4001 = 1.26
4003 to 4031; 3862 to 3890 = 1.30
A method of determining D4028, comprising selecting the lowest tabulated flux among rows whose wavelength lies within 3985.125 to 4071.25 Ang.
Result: 13.09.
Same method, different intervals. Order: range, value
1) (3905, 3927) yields 13.32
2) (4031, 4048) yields 15.46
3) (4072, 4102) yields 13.93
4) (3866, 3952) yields 8.881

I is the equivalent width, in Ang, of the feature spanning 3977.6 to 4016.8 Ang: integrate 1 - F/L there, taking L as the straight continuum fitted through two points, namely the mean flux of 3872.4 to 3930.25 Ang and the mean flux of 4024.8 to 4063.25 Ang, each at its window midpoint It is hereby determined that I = 1.89 Ang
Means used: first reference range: 14.6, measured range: 16.2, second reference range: 18.2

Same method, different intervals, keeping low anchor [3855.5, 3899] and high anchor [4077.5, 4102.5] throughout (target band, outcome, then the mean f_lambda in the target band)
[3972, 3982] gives 1.6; 13.3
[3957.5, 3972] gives 3.5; 11.9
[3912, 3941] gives 2.1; 14.1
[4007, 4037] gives -2.5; 17.8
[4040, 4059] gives -2.1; 18.6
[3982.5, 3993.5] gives 0.3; 15.5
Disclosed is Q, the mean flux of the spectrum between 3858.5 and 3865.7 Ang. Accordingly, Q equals 16.5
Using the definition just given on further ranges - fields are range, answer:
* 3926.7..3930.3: 13.7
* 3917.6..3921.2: 14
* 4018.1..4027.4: 17.5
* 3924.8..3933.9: 12.3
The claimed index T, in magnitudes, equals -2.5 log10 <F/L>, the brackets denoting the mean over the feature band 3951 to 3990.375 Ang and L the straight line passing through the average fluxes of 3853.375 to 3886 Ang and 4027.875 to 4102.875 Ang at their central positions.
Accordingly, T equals 0.21 mag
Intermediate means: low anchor 15.5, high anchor 17.8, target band 13.7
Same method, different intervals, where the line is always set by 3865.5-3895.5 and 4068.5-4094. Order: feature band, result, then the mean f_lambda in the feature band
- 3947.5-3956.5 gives -0.09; 16.6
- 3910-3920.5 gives -0.11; 16.3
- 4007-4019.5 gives -0.09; 17.7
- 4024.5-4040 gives -0.07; 17.7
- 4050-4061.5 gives -0.11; 18.8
